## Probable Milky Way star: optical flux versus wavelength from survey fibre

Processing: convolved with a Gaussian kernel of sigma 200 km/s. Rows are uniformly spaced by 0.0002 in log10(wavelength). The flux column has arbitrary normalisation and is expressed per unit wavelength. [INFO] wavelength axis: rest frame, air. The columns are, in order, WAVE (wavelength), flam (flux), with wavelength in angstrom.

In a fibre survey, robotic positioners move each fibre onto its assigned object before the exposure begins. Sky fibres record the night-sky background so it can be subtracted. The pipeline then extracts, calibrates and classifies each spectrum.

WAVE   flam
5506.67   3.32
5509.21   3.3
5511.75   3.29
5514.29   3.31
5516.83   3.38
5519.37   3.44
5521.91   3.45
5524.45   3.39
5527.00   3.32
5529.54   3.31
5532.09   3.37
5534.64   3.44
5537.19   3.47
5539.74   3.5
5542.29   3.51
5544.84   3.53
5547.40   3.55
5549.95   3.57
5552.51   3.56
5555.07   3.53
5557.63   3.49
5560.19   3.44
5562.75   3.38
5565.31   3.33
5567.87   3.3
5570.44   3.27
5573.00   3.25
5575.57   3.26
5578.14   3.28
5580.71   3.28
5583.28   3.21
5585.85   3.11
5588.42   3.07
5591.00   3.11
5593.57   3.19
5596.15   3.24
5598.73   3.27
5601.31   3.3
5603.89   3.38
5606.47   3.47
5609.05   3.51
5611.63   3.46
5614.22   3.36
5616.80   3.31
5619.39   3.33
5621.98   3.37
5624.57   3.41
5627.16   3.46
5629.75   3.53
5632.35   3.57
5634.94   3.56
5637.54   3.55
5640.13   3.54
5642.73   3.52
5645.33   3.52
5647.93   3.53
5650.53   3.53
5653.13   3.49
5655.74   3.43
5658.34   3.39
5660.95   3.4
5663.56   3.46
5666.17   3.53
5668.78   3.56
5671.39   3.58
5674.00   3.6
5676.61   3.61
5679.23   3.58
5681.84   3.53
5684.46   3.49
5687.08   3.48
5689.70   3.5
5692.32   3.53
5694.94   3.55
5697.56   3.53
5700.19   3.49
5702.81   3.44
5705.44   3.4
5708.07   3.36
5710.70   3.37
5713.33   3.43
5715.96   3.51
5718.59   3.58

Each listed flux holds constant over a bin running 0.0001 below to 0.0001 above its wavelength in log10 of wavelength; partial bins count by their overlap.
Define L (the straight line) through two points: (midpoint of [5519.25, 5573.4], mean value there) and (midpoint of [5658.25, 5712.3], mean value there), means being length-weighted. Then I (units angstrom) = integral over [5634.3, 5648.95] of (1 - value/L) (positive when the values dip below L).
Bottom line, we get -0.3 angstrom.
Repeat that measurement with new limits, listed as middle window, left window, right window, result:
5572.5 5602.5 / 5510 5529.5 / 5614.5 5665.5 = 1.8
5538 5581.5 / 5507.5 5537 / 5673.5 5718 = -0.3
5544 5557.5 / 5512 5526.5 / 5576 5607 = -0.9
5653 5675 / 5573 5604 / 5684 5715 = -0.7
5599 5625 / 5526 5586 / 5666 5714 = 0.4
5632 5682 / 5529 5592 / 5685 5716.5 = -1.3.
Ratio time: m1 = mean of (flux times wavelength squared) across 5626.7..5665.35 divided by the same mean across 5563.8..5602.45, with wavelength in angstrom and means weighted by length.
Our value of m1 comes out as 1.11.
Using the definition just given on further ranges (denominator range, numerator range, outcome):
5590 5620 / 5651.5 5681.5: 1.08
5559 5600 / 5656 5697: 1.12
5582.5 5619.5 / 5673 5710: 1.10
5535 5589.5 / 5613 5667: 1.06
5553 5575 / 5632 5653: 1.08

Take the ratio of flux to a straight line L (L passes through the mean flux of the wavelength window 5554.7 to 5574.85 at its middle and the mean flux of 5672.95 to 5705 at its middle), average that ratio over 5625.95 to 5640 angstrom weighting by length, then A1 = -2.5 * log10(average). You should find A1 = -0.026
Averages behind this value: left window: 3.36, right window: 3.52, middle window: 3.54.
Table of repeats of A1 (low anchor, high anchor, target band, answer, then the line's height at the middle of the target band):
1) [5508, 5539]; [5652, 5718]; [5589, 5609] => 0.05 mag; 3.43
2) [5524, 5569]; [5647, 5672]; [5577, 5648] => 0.03 mag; 3.47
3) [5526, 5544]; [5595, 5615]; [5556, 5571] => 0.01 mag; 3.4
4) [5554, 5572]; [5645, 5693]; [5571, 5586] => 0.05 mag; 3.41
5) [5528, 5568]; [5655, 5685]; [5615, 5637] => 0.02 mag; 3.5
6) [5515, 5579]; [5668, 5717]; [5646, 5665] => 0.00 mag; 3.48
